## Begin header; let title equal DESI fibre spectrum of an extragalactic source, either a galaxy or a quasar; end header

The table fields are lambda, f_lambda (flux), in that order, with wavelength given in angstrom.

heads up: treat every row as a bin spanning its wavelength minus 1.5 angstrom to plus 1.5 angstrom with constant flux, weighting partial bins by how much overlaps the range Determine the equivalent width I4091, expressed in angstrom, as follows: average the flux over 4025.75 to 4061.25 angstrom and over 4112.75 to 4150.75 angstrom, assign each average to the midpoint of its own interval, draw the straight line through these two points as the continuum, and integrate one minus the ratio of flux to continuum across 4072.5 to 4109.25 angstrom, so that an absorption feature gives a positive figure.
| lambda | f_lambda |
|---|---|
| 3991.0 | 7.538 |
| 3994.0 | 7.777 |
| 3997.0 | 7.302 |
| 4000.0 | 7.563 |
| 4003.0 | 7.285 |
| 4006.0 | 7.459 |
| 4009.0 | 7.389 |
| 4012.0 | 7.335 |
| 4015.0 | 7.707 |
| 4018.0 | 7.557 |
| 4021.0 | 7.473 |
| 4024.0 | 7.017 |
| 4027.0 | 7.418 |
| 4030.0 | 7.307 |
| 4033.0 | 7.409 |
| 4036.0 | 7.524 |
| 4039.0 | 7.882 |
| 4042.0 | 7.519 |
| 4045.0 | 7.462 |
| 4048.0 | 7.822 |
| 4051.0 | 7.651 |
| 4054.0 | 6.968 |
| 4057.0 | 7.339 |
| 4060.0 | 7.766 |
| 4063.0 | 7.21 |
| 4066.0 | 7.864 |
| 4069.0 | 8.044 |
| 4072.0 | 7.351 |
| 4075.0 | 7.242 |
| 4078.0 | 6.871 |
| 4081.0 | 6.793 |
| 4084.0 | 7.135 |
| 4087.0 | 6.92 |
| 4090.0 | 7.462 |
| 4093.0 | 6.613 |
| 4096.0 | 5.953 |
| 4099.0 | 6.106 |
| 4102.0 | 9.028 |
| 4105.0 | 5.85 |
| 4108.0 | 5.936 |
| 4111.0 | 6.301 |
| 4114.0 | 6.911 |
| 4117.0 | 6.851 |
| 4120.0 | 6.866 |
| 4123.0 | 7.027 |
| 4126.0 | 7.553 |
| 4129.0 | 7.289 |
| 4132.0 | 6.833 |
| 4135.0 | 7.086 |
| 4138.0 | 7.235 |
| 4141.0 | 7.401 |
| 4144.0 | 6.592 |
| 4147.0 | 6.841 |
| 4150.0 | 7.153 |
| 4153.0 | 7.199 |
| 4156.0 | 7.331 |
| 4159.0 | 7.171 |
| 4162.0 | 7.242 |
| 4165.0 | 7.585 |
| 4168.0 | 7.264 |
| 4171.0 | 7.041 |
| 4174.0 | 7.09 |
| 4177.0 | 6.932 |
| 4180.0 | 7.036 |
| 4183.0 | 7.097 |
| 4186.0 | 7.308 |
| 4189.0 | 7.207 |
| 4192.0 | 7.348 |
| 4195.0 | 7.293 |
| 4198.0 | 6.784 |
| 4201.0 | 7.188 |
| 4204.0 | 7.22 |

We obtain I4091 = 2.1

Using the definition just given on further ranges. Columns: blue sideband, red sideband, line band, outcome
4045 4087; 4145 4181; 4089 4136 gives 2.7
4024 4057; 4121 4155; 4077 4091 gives 0.5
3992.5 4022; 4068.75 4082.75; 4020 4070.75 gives -1.3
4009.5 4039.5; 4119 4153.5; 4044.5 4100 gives 0.8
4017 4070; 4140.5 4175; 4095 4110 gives 1.5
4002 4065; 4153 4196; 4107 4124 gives 1.5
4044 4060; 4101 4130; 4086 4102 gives 0.6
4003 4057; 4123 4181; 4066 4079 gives -0.2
